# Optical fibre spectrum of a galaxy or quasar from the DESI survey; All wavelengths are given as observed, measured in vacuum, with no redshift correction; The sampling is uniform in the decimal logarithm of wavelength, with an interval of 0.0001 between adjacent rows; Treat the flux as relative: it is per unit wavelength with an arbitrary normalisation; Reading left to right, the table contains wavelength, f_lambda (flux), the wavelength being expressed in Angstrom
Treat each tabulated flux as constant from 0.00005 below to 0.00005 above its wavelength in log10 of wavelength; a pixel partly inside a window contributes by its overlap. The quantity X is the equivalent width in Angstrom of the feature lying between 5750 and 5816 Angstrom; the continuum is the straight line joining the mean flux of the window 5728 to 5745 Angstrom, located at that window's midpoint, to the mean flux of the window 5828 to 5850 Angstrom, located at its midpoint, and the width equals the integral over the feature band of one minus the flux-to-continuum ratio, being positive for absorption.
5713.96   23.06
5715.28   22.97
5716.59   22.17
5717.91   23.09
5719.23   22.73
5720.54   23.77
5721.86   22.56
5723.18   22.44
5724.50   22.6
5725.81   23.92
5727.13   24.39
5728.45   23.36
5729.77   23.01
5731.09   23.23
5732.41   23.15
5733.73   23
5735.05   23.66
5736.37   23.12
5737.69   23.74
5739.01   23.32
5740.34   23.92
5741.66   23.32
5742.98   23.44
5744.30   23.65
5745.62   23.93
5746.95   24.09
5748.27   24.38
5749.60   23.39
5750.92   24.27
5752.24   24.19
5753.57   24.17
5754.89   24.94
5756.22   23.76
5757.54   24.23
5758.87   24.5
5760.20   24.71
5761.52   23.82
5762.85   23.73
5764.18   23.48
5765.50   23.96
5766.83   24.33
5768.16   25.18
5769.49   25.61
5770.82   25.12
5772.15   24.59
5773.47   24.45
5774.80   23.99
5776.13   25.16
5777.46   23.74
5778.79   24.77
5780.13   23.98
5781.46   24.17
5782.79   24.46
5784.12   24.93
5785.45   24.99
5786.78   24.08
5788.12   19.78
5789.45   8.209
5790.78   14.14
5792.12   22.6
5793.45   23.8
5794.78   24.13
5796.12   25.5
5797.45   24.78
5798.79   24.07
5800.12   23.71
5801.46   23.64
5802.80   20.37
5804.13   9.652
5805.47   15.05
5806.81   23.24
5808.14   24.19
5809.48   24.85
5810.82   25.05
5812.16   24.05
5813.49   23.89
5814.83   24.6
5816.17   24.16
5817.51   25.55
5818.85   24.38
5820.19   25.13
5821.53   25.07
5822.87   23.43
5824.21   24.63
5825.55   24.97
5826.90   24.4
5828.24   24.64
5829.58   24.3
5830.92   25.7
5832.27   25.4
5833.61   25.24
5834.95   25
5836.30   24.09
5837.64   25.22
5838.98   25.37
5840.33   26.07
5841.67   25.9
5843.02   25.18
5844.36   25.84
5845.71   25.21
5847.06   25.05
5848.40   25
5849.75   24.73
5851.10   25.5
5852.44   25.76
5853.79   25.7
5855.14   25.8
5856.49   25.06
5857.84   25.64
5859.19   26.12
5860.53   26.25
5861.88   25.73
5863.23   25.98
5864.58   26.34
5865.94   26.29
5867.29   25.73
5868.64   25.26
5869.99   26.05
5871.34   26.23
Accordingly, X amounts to 2.9 Angstrom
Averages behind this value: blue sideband 23.4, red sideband 25.2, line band 23.1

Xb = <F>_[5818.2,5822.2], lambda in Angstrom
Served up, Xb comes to 24.9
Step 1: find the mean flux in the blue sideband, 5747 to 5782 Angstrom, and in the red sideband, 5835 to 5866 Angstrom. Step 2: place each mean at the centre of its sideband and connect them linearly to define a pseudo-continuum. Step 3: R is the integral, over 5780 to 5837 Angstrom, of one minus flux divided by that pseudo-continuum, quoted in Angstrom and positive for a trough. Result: 4.3 Angstrom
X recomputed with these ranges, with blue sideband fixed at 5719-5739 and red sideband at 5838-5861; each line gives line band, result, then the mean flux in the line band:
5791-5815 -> 2.2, 22.4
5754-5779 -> -0.5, 24.4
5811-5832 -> 0.3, 24.6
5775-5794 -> 1.7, 22.1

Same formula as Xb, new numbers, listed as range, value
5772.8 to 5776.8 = 24.6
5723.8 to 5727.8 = 23.6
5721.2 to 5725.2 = 22.6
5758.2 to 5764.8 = 24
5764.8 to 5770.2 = 24.8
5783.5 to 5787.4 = 24.7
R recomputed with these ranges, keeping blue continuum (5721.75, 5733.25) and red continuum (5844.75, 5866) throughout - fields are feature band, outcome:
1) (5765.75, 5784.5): -0.38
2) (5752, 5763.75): -0.21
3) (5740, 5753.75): -0.18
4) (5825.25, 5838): 0.14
